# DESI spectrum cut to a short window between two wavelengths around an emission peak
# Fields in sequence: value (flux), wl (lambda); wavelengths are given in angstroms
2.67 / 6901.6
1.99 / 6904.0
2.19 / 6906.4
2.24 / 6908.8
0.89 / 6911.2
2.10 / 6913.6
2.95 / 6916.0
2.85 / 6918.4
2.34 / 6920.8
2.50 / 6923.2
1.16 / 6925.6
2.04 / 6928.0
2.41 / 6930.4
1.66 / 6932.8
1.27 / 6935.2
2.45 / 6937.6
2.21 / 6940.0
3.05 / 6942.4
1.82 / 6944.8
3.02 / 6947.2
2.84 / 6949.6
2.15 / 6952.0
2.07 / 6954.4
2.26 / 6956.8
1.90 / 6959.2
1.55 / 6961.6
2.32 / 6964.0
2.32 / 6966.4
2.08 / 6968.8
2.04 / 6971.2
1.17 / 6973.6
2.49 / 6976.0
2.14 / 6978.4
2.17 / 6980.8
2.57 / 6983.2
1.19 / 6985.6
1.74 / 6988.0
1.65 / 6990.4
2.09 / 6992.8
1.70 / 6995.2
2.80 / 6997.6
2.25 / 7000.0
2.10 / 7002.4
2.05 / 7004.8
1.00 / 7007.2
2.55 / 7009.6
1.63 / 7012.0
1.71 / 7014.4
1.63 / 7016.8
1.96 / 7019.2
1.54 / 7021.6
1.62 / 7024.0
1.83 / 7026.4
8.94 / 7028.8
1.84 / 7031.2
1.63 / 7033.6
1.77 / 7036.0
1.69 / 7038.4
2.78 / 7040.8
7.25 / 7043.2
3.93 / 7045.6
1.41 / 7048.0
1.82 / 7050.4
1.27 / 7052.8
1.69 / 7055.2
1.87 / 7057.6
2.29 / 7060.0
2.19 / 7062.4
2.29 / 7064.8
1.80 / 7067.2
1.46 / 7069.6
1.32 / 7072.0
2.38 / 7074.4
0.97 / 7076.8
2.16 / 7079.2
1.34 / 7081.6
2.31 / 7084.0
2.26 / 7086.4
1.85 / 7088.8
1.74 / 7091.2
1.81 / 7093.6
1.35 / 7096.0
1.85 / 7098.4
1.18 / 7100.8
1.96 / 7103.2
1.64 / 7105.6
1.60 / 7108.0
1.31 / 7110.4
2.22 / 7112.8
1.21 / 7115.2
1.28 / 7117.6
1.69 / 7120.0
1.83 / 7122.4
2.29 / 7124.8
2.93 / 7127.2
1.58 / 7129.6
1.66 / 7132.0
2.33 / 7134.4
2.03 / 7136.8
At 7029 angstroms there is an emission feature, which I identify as [S II] 6716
